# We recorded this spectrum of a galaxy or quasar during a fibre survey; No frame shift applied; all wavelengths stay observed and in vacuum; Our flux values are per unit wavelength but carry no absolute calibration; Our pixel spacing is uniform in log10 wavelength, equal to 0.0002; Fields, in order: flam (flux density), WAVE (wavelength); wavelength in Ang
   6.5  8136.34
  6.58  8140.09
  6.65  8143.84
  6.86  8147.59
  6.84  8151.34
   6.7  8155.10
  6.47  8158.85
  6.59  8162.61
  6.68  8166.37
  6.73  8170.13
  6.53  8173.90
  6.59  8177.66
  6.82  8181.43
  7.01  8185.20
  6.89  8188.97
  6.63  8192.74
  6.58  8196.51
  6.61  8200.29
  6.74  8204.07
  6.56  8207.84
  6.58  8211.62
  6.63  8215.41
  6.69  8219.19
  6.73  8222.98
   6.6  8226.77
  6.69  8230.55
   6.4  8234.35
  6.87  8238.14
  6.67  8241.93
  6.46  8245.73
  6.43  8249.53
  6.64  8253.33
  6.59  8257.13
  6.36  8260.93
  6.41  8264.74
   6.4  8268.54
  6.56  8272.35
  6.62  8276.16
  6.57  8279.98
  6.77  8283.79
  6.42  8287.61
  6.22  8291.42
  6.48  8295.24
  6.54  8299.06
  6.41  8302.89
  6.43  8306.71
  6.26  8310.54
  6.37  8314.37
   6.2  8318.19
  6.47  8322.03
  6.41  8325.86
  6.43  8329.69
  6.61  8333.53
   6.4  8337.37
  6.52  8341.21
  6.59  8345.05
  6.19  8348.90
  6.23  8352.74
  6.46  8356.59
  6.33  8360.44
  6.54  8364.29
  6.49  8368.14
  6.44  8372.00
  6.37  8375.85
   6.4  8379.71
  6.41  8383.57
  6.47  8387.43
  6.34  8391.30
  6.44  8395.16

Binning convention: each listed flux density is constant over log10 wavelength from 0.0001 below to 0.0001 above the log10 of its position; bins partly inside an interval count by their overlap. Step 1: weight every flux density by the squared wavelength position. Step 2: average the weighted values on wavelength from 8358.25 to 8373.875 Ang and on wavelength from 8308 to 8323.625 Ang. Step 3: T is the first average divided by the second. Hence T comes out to 1.0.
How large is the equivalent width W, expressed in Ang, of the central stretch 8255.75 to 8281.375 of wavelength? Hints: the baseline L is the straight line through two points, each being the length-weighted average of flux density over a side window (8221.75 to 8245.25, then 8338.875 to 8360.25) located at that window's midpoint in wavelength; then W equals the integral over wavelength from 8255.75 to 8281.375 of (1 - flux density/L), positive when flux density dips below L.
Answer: 0.3 Ang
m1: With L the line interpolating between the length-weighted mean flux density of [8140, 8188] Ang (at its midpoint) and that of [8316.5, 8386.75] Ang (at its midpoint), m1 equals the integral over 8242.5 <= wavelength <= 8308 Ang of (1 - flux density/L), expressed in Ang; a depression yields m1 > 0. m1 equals 0.4 Ang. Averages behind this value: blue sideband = 6.7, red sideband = 6.42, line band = 6.49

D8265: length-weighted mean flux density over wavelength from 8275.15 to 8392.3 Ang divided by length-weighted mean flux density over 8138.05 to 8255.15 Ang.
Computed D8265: 0.97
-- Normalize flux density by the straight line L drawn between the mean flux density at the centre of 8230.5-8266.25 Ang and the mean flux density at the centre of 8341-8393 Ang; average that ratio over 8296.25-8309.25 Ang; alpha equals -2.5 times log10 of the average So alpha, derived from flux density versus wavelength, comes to 0.01 mag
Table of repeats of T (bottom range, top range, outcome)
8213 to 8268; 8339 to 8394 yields 1.00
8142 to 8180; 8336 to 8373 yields 1.01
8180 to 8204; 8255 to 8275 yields 0.98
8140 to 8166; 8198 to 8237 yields 1.01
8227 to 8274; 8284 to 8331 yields 0.99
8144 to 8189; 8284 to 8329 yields 0.99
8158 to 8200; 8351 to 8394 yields 1.00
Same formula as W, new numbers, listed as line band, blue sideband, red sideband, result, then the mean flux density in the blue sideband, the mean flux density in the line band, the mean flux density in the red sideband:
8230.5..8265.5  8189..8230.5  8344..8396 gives 0.2 Ang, 6.65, 6.55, 6.4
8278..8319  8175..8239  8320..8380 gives 0.6 Ang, 6.68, 6.43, 6.43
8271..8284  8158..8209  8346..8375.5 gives -0.2 Ang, 6.68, 6.61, 6.39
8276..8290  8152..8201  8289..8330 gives -0.3 Ang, 6.68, 6.58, 6.38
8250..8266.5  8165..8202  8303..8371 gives 0.2 Ang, 6.71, 6.49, 6.41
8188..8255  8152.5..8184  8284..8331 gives -0.8 Ang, 6.65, 6.63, 6.4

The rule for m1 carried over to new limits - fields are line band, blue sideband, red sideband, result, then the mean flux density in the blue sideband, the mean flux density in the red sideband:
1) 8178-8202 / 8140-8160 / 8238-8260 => -0.3 Ang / 6.7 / 6.58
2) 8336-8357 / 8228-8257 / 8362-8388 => 0.3 Ang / 6.6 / 6.44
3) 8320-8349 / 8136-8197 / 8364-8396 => 0.1 Ang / 6.69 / 6.43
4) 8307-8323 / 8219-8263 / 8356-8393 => 0.4 Ang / 6.59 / 6.42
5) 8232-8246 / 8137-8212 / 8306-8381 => -0.1 Ang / 6.68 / 6.41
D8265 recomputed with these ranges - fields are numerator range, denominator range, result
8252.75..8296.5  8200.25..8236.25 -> 0.98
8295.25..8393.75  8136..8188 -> 0.96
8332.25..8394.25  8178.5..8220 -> 0.96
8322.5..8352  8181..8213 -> 0.96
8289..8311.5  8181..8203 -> 0.95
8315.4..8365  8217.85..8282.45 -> 0.98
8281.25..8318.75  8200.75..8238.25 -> 0.97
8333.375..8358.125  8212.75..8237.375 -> 0.97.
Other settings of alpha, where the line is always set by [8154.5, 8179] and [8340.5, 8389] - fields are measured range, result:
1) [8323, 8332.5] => 0.00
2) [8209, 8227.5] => -0.01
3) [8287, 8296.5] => 0.02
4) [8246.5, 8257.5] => 0.00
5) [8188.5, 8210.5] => -0.01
